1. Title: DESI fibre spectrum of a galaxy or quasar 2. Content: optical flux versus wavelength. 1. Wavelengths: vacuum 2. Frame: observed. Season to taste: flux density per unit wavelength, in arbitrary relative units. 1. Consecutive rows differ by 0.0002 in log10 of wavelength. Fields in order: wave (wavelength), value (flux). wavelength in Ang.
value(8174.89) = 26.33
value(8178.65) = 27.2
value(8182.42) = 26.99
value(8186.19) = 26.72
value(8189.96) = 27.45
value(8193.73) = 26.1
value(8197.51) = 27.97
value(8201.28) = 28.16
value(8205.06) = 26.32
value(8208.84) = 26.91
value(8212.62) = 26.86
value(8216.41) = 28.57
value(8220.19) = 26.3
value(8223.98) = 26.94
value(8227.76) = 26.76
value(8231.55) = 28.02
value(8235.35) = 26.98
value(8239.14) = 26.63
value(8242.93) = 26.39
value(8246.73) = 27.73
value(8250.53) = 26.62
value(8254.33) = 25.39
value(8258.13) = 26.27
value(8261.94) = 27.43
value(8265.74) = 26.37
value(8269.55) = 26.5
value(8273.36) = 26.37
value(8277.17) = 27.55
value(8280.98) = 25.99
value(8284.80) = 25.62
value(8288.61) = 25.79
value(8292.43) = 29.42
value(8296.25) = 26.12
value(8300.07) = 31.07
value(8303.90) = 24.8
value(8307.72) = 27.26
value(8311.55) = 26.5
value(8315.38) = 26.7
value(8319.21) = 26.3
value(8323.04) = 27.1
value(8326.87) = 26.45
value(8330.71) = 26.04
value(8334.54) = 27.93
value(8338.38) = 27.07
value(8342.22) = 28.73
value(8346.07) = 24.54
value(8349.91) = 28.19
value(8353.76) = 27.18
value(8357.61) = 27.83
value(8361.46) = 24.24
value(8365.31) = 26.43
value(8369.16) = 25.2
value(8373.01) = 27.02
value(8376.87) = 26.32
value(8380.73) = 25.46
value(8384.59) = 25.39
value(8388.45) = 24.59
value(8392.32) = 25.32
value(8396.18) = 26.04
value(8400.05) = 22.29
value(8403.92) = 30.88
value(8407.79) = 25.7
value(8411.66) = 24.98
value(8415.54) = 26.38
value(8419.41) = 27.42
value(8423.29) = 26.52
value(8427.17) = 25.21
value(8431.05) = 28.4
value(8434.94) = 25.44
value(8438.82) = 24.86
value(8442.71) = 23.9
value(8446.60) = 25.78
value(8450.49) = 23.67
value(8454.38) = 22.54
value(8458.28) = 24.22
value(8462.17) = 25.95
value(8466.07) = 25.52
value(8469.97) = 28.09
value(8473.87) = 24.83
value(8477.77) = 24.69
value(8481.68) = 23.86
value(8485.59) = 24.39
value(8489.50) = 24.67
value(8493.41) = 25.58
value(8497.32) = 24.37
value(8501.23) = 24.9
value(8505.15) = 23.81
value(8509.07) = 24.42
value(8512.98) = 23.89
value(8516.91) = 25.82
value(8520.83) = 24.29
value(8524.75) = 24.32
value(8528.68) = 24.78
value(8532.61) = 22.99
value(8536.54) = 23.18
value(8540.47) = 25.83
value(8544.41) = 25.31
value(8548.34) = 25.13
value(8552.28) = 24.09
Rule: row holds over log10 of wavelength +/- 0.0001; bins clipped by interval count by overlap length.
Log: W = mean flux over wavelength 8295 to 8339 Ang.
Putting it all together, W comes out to 27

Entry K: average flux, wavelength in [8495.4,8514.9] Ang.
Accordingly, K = 24.3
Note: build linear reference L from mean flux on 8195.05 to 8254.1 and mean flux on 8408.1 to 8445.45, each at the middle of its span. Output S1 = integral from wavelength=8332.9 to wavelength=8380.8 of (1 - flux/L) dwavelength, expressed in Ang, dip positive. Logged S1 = -0.7 Ang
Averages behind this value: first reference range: 27.1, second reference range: 25.9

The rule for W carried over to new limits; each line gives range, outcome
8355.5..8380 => 26.1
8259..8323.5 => 26.9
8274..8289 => 26.3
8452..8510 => 24.8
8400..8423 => 26.6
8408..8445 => 25.9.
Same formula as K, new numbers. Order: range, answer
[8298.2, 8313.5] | 27.4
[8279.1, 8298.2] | 26.6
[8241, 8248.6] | 27.1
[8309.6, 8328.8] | 26.6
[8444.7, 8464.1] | 24.4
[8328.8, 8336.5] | 27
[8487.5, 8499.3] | 24.9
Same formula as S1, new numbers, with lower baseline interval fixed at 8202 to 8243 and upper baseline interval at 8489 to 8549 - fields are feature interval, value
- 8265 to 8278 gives 0.0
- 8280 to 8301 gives -0.6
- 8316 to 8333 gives -0.2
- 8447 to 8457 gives 0.6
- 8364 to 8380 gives -0.2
